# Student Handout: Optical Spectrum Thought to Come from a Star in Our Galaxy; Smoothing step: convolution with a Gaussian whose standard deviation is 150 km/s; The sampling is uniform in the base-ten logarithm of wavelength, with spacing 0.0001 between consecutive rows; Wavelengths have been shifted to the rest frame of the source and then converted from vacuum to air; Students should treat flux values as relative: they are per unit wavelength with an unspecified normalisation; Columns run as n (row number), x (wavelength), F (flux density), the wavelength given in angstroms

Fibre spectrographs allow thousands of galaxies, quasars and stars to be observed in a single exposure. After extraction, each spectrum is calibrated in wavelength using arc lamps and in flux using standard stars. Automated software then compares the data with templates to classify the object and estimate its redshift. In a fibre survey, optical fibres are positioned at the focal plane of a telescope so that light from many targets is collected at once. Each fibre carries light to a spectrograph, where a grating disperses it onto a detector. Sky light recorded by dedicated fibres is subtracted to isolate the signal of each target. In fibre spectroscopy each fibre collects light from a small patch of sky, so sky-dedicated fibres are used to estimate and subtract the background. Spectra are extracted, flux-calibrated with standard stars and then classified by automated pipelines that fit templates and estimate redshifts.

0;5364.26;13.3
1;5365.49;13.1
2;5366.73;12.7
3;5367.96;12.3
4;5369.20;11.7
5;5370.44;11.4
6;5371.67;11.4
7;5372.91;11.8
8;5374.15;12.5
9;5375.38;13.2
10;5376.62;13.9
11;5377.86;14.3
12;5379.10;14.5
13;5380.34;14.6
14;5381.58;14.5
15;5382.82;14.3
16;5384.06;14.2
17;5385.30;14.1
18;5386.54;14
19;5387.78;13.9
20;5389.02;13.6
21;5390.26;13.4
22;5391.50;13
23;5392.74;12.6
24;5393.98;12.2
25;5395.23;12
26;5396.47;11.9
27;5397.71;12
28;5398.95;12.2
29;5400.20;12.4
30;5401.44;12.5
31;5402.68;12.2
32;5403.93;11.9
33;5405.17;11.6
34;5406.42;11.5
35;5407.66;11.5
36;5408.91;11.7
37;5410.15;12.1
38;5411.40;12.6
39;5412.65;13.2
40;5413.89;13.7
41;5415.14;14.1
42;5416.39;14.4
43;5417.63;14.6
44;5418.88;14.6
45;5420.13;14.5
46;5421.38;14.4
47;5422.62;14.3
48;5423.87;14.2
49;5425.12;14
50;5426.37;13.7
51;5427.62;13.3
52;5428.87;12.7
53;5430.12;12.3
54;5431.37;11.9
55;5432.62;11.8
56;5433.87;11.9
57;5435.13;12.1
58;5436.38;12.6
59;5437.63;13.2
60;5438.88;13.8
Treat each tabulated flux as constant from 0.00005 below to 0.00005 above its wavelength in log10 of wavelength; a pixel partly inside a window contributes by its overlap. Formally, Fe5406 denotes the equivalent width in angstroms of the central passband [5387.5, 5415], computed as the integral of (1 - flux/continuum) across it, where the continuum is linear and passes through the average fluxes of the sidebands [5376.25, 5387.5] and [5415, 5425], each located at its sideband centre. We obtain 3.6 angstroms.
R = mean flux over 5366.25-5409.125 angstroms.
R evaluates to 12.8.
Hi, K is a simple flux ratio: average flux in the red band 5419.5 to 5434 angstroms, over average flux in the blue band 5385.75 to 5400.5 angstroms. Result 1.0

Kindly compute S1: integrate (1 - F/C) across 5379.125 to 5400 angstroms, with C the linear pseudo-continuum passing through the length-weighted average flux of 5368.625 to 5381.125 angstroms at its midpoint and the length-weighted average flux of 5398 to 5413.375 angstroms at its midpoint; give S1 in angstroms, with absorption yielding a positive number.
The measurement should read -1.2 angstroms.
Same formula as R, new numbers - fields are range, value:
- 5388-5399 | 12.6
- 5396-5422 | 12.8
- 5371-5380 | 13.1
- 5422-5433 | 13.2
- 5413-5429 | 14.1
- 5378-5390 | 14.2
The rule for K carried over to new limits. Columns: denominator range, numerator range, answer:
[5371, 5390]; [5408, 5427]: 1.00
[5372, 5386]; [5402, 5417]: 0.91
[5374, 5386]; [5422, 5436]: 0.92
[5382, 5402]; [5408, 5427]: 1.05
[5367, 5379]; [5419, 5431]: 1.09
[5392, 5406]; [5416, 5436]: 1.10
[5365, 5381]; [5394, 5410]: 0.93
